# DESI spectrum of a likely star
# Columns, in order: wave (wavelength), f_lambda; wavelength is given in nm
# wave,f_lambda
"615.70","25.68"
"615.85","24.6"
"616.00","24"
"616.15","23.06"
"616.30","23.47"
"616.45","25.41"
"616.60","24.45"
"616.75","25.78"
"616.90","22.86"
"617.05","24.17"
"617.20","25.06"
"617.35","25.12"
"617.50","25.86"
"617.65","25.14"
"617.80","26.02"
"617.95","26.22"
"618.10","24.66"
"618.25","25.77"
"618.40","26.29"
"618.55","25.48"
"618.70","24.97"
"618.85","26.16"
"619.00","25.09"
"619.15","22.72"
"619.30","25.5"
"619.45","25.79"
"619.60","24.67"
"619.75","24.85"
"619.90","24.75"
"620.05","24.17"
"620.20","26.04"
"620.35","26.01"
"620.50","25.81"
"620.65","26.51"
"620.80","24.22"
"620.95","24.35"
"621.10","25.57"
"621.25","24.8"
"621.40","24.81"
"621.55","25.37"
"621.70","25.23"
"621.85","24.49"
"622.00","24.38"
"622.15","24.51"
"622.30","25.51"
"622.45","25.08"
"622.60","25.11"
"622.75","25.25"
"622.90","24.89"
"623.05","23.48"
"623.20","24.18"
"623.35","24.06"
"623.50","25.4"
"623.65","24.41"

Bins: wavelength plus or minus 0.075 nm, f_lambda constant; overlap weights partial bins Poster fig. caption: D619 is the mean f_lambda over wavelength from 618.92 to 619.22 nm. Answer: 24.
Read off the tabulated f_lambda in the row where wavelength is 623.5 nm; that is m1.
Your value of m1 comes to 25.4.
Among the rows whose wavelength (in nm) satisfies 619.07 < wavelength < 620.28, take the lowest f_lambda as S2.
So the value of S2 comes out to 22.72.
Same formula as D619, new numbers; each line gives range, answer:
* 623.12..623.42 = 24.1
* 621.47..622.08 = 24.9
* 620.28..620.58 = 25.9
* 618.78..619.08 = 25.6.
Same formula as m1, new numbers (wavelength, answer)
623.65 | 24.41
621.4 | 24.81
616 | 24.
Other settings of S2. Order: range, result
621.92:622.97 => 24.38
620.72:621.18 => 24.22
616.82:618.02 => 22.86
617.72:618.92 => 24.66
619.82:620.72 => 24.17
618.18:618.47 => 25.77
